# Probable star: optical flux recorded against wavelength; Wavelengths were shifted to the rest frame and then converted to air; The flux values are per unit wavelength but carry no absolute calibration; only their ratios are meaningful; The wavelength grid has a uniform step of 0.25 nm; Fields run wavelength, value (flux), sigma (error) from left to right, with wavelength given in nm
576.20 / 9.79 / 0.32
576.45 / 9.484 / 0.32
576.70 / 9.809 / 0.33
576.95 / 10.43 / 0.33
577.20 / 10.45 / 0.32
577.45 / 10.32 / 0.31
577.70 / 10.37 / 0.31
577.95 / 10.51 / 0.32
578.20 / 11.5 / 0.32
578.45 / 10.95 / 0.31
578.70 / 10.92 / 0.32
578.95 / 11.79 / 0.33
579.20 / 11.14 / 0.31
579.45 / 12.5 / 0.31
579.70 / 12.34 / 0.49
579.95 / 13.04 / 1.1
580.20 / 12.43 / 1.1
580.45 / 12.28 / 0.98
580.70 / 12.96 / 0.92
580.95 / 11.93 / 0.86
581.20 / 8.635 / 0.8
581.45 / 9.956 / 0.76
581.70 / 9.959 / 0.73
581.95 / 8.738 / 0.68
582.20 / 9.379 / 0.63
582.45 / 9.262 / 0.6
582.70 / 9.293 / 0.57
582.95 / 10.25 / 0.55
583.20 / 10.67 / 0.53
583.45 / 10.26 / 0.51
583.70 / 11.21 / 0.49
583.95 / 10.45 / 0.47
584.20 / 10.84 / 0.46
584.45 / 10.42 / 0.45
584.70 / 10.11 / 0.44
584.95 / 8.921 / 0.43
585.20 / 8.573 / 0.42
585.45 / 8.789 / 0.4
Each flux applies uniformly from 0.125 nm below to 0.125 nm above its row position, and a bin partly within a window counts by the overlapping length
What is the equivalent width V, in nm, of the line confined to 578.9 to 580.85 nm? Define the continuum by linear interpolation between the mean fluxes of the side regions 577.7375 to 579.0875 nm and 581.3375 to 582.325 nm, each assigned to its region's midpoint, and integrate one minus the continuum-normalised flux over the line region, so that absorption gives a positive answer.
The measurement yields -0.362 nm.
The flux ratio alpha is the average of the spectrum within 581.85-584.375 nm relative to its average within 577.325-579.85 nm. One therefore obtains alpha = 0.9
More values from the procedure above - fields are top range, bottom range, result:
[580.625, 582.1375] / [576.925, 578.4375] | 0.96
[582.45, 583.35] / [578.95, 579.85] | 0.83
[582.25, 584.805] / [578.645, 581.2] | 0.85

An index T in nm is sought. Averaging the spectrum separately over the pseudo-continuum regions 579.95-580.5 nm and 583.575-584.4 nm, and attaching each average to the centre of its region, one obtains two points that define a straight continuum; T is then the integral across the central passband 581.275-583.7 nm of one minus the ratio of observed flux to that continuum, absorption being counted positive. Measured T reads 0.35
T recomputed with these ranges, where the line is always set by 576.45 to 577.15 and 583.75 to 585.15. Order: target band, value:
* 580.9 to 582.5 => 0.076 nm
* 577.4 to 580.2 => -0.392 nm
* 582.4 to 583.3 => 0.018 nm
